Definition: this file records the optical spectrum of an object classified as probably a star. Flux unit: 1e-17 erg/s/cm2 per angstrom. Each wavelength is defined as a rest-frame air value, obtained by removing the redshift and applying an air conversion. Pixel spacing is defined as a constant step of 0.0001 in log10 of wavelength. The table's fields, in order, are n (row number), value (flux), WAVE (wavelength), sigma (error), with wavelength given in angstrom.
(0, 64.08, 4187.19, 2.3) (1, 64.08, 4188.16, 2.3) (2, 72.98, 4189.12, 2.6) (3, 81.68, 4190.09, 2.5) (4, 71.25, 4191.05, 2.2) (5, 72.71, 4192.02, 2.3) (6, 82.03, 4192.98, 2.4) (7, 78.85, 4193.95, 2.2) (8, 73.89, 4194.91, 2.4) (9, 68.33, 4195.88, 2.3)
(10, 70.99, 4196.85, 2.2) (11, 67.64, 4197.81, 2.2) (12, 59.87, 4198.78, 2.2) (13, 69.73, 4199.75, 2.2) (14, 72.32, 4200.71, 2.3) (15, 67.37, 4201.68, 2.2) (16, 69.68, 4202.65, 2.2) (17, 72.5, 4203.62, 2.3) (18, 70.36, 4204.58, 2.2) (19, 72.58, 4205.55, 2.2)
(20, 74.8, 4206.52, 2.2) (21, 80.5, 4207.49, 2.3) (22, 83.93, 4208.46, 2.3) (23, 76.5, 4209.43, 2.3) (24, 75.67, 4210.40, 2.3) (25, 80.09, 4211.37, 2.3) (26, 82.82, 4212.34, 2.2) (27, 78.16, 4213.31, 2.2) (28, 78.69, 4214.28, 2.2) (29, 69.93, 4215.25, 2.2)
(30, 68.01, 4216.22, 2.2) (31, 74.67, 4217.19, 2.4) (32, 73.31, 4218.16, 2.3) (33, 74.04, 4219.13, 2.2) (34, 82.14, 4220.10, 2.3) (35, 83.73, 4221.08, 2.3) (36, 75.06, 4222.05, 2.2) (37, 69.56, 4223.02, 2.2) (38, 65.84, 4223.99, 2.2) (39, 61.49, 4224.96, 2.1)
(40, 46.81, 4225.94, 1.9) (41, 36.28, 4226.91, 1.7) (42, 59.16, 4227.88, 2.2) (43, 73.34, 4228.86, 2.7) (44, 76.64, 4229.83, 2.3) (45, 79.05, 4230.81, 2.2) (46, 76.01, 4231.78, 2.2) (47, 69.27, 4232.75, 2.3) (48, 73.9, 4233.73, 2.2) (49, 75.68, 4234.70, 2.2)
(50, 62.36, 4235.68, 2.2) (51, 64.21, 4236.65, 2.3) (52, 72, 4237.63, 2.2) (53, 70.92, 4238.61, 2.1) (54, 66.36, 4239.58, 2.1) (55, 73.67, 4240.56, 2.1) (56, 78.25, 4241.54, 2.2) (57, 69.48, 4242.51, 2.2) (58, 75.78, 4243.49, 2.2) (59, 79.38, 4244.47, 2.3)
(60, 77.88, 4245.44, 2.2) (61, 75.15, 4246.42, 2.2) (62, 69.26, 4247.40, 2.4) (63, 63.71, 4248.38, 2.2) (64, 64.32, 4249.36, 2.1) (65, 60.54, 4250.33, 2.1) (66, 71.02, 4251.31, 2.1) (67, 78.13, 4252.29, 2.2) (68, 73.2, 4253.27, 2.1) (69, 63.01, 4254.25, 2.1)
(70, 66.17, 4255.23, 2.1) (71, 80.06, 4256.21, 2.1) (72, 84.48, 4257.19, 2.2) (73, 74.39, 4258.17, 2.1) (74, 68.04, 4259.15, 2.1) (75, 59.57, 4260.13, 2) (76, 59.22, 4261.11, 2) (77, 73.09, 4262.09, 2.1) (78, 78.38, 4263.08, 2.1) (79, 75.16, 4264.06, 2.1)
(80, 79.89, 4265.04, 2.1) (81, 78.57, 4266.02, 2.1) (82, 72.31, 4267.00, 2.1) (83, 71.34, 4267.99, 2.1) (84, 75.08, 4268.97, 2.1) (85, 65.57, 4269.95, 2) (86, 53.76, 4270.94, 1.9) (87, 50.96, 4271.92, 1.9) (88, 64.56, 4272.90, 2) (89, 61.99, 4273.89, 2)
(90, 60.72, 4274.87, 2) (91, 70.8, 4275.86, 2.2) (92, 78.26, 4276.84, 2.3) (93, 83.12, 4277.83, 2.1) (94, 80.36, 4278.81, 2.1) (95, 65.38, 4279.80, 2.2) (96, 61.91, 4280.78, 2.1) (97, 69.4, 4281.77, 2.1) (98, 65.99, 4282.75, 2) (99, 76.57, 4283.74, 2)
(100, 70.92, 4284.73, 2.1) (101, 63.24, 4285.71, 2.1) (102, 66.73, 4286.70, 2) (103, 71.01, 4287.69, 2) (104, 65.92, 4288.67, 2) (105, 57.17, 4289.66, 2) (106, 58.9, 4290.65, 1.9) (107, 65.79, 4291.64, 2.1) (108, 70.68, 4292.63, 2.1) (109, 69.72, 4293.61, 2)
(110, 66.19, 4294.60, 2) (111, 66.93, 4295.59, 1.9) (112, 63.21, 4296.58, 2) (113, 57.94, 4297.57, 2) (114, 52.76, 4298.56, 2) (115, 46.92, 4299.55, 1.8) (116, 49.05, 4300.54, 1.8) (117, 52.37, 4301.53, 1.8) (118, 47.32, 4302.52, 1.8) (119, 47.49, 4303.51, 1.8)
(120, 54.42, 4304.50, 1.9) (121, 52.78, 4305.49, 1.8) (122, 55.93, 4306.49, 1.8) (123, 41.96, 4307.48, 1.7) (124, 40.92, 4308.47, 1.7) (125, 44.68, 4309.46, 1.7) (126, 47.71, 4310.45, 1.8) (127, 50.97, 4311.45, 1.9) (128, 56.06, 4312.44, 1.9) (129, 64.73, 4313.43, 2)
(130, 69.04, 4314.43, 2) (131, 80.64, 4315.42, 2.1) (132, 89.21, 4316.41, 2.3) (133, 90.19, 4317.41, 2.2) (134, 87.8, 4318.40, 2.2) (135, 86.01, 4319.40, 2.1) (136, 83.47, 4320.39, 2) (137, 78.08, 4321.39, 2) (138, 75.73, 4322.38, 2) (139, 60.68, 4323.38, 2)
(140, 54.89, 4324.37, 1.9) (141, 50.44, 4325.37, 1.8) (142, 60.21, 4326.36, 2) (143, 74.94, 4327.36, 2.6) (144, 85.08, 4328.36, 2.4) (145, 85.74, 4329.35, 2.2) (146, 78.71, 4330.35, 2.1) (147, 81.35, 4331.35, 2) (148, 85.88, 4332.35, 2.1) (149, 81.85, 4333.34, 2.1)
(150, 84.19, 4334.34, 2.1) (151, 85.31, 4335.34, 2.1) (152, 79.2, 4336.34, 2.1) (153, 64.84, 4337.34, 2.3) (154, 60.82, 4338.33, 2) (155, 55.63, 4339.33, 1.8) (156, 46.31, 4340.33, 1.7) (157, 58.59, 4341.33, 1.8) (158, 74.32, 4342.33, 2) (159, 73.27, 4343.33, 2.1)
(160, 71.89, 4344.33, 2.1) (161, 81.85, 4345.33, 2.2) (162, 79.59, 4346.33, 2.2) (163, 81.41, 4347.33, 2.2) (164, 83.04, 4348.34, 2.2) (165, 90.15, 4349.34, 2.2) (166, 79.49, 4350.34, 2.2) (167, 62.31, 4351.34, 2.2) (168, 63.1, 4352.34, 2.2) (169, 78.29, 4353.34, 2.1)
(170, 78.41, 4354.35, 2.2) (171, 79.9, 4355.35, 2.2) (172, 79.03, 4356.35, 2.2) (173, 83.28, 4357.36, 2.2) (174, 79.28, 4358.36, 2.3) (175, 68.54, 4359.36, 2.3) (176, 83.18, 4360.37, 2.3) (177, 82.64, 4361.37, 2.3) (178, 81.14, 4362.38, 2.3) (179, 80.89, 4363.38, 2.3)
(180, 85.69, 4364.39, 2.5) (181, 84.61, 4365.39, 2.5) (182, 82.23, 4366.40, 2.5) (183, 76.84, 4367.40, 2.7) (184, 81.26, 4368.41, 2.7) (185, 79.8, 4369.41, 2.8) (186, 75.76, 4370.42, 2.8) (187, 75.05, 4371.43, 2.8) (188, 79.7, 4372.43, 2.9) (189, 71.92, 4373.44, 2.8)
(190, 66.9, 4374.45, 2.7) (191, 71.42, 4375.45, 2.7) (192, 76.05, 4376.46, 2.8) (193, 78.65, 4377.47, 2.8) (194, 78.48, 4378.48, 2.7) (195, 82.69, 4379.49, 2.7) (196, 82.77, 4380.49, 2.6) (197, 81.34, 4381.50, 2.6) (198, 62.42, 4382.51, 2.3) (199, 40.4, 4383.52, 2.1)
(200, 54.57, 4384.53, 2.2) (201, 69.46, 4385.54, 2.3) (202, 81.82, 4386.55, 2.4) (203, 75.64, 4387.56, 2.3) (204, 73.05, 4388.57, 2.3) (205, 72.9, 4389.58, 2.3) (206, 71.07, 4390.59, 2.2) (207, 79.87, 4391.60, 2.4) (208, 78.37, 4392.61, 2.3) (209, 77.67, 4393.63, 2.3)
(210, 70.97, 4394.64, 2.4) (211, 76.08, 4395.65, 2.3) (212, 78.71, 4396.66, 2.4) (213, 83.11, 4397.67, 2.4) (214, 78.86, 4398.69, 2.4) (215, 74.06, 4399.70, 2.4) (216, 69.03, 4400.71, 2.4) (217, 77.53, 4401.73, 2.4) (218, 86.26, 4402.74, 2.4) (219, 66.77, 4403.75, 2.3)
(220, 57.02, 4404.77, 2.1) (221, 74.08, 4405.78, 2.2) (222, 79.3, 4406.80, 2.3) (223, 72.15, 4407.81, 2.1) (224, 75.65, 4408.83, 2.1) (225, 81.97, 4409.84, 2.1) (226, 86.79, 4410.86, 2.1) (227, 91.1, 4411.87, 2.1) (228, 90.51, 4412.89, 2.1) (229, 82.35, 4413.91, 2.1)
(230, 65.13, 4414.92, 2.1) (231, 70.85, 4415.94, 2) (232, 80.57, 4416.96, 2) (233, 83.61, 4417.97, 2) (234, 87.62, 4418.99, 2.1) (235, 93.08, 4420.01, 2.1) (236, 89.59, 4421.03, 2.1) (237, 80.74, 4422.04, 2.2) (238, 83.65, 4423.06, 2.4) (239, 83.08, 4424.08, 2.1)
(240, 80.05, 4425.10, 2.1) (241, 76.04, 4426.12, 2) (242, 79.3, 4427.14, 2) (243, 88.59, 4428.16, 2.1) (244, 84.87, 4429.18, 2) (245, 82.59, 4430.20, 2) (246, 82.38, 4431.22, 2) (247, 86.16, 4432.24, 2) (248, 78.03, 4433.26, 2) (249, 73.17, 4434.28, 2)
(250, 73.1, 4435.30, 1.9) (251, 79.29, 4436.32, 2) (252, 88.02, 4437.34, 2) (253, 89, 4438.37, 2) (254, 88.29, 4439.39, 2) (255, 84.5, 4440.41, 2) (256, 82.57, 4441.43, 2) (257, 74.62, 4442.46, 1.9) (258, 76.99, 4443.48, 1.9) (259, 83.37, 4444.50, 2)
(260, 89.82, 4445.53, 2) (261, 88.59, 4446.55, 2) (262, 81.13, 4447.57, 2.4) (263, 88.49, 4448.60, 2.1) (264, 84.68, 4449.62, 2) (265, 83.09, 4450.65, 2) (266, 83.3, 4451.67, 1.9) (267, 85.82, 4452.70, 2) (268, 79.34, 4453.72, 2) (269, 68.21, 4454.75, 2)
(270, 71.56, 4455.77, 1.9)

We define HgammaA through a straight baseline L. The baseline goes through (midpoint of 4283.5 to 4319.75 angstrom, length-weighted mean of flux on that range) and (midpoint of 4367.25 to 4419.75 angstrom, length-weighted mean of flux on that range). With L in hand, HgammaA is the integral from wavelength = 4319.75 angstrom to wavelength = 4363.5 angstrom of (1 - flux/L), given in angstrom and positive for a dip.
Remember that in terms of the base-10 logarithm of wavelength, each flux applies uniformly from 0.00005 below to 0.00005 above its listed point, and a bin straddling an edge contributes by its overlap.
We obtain -4.32 angstrom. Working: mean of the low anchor 62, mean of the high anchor 75.8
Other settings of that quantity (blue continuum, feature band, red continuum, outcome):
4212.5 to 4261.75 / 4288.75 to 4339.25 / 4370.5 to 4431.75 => 5.3 angstrom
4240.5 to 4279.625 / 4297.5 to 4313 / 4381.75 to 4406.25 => 4.7 angstrom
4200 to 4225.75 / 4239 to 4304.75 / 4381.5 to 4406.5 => 5.5 angstrom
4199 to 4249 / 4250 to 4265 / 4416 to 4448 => 0.5 angstrom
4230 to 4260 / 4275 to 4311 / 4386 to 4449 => 6.3 angstrom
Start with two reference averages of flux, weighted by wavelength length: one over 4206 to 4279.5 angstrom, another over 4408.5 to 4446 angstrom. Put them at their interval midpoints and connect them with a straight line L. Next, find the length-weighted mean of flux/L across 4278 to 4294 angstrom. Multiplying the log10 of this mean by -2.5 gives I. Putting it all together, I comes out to 0.093 mag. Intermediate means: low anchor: 71.3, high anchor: 82.4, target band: 67.8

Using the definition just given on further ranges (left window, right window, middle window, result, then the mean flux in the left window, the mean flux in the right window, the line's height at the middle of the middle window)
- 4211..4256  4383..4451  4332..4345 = 0.07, 70.9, 79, 75.5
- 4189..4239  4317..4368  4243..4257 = 0.02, 71.9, 76.1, 73.1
